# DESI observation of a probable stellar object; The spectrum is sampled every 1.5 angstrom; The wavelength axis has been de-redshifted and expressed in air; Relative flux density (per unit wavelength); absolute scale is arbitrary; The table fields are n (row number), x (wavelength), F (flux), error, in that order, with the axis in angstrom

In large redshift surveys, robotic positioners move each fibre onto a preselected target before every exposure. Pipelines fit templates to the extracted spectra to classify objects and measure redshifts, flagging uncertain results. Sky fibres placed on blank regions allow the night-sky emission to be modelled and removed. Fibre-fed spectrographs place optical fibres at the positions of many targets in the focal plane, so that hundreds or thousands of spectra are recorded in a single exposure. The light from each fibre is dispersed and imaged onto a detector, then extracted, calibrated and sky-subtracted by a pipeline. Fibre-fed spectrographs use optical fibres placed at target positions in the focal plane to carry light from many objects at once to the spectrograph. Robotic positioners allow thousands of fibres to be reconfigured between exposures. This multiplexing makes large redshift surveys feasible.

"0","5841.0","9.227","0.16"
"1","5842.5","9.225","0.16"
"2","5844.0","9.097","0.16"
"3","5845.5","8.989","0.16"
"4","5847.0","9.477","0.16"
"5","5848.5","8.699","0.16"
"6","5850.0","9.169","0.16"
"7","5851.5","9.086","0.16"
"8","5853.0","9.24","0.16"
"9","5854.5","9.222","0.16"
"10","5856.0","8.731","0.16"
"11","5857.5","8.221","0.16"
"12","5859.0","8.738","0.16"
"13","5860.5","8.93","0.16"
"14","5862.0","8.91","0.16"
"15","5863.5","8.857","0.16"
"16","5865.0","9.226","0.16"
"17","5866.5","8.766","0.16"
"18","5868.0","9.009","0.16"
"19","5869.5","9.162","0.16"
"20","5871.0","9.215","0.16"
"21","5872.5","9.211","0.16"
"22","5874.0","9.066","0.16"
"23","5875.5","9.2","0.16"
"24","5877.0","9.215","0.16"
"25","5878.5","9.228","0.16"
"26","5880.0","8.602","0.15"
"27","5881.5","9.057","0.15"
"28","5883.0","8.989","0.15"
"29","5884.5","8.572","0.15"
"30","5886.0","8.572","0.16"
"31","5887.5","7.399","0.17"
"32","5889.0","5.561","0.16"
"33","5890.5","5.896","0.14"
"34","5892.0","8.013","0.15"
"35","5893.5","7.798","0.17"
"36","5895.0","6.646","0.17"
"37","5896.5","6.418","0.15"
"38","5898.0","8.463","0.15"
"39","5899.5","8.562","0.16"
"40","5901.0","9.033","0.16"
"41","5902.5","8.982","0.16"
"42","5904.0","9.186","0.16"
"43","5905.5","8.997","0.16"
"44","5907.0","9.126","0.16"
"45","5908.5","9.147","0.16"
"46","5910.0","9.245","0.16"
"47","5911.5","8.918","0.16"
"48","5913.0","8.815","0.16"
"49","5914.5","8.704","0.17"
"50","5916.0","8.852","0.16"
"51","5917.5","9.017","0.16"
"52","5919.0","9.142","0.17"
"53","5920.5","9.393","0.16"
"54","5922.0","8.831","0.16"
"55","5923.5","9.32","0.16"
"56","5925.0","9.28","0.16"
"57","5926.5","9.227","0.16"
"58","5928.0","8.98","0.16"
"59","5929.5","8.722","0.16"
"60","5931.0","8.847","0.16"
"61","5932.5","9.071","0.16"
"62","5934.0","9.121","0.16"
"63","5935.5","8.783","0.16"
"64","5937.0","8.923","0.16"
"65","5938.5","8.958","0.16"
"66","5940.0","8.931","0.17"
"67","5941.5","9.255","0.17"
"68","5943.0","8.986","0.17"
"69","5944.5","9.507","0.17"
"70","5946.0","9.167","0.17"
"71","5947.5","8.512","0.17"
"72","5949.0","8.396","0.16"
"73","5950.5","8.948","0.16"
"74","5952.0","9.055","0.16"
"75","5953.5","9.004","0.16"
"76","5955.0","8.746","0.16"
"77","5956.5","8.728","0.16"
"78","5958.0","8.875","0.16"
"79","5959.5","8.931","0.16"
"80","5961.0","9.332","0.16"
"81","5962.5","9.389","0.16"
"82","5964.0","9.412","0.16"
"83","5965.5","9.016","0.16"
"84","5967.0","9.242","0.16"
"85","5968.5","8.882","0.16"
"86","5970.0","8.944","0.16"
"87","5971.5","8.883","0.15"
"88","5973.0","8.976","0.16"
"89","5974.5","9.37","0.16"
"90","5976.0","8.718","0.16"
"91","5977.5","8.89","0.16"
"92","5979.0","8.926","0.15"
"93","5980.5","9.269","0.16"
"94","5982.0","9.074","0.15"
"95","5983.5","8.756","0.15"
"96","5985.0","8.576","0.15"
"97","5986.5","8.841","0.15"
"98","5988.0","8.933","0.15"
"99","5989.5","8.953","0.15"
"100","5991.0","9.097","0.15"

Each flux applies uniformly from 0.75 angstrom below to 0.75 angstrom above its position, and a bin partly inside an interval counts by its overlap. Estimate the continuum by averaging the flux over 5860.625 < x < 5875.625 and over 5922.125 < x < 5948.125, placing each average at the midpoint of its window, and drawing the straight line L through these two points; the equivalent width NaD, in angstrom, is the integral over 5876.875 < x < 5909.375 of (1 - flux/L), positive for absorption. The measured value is 2.91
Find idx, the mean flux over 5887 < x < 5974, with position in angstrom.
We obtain 8.74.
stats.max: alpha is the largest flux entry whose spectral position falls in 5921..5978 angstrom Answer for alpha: 9.507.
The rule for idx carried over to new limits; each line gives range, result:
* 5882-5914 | 8.22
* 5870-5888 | 8.88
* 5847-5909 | 8.6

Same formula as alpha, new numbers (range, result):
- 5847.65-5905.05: 9.24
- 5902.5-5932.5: 9.393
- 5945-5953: 9.167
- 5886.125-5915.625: 9.245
